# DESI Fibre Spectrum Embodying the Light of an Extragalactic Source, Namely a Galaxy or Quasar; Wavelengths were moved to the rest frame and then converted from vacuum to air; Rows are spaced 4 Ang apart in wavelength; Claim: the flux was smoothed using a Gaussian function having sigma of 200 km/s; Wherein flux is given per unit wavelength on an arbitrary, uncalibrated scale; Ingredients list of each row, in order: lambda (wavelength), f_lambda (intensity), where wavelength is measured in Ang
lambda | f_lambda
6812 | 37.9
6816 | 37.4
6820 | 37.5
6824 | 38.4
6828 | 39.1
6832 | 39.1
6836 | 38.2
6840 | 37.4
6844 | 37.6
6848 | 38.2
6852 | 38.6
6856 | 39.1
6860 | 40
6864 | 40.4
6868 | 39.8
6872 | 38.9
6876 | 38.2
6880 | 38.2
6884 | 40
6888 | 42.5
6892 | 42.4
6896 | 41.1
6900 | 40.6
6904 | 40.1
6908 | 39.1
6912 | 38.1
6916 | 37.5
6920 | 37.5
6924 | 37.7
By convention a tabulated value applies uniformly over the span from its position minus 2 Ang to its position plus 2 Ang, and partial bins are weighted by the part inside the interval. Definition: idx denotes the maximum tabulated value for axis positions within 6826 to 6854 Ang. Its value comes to 39.1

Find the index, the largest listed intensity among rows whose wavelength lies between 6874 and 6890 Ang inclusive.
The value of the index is 42.5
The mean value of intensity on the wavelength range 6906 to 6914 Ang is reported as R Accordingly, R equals 38.6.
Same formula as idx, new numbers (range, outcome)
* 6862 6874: 40.4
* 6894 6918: 41.1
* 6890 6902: 42.4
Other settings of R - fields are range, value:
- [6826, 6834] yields 39.1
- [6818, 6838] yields 38.5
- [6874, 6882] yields 38.2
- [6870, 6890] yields 39.6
